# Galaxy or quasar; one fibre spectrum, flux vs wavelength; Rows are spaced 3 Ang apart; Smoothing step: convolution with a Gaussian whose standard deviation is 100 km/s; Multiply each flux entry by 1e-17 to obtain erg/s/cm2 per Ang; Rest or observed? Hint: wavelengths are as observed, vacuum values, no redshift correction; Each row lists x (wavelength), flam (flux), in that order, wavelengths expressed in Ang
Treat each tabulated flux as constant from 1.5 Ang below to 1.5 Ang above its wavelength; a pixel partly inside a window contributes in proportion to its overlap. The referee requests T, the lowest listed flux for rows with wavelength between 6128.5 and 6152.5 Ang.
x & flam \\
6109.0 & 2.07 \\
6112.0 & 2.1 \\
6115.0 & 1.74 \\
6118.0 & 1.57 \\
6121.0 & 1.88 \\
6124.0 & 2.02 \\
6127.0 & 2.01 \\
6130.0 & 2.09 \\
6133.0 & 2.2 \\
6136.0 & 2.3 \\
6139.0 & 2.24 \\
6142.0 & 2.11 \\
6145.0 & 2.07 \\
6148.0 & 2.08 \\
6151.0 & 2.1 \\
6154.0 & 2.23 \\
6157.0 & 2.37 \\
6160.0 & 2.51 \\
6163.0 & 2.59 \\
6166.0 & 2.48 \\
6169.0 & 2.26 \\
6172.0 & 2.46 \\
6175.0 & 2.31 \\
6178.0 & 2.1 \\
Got 2.07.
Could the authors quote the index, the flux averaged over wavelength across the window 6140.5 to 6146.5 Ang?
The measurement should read 2.09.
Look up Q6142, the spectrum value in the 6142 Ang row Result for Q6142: 2.11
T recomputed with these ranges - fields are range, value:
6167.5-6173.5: 2.26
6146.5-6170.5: 2.08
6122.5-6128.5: 2.01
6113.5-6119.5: 1.57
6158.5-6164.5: 2.51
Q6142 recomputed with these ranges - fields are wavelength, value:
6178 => 2.1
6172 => 2.46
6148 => 2.08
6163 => 2.59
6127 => 2.01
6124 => 2.02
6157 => 2.37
